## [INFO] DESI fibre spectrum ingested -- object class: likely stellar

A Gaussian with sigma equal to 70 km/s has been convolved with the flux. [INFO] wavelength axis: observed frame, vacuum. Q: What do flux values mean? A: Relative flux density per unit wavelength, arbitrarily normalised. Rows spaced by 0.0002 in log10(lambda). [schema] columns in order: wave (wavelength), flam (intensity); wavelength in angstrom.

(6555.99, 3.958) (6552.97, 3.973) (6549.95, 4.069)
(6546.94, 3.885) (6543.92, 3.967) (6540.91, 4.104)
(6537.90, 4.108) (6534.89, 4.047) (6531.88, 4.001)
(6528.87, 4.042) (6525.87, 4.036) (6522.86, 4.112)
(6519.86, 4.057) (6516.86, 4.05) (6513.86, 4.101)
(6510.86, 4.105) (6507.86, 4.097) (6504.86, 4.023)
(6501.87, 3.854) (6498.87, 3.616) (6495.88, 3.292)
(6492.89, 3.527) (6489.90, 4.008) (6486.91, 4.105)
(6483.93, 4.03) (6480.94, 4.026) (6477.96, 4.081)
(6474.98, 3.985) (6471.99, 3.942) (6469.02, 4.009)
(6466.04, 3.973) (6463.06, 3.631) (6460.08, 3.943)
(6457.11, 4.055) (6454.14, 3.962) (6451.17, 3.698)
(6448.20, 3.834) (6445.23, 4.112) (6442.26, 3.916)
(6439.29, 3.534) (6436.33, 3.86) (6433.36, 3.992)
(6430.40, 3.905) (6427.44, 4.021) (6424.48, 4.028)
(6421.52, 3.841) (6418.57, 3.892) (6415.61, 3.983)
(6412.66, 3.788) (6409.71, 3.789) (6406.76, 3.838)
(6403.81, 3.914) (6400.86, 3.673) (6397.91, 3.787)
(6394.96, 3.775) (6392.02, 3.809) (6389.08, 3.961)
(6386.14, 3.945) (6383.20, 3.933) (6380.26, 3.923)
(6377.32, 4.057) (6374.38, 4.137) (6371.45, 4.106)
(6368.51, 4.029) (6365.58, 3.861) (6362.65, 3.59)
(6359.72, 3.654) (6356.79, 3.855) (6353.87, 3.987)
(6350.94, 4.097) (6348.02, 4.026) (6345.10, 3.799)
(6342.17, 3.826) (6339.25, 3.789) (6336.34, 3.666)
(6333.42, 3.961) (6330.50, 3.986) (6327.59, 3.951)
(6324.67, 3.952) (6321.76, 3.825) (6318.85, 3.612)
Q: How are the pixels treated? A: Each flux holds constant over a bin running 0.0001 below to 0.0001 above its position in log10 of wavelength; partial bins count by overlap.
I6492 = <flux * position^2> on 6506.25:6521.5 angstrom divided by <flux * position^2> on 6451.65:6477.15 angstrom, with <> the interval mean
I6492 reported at 1.1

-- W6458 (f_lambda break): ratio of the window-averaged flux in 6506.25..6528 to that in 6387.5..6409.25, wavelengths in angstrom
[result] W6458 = 1.1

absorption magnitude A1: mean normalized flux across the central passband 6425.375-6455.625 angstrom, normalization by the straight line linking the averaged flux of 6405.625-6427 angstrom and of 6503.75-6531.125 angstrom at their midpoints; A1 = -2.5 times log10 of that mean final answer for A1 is 0.01 mag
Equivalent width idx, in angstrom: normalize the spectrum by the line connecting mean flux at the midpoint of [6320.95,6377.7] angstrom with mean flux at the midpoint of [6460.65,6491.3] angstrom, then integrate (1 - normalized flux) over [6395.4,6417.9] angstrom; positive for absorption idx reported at 0.6 angstrom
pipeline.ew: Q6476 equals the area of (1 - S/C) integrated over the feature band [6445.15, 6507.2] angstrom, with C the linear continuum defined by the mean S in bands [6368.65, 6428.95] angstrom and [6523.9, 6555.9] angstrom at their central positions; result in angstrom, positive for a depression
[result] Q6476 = 1.3 angstrom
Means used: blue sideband 3.91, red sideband 4.02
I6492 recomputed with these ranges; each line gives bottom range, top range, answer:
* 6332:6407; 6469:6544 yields 1.07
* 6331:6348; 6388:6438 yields 1.03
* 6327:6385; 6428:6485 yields 1.03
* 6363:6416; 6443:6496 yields 1.03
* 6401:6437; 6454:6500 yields 1.02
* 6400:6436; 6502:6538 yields 1.08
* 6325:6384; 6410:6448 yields 1.02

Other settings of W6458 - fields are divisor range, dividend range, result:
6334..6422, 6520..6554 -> 1.04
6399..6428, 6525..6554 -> 1.04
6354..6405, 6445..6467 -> 1.00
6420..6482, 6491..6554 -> 1.01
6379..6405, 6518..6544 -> 1.05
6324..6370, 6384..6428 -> 1.00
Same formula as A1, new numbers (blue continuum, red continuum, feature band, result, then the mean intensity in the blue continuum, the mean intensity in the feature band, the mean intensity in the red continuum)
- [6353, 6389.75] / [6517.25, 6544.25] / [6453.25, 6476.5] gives 0.02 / 3.92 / 3.94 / 4.06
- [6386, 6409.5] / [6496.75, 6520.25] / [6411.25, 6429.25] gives -0.02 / 3.83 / 3.93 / 3.97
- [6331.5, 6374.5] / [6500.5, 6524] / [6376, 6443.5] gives 0.02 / 3.89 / 3.88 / 4.05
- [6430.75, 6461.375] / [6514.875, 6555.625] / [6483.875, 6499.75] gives 0.06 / 3.89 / 3.75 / 4.03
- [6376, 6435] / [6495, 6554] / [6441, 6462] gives 0.00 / 3.89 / 3.93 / 3.98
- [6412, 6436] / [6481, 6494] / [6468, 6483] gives -0.02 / 3.93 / 4.01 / 3.94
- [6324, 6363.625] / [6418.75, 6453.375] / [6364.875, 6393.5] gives -0.03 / 3.87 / 3.98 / 3.89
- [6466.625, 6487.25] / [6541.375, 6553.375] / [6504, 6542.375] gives -0.02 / 4.02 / 4.07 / 3.98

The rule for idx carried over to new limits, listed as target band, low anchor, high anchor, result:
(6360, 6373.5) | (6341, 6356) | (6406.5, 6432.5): 0.2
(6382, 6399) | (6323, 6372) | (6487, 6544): 0.2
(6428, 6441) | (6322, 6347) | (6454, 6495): 0.3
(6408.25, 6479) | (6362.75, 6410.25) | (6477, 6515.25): 0.0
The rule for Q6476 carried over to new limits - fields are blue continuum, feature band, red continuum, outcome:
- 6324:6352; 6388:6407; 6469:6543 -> 0.52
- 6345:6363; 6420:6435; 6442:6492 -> -0.10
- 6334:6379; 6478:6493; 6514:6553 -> 0.04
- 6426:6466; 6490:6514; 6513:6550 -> 1.00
